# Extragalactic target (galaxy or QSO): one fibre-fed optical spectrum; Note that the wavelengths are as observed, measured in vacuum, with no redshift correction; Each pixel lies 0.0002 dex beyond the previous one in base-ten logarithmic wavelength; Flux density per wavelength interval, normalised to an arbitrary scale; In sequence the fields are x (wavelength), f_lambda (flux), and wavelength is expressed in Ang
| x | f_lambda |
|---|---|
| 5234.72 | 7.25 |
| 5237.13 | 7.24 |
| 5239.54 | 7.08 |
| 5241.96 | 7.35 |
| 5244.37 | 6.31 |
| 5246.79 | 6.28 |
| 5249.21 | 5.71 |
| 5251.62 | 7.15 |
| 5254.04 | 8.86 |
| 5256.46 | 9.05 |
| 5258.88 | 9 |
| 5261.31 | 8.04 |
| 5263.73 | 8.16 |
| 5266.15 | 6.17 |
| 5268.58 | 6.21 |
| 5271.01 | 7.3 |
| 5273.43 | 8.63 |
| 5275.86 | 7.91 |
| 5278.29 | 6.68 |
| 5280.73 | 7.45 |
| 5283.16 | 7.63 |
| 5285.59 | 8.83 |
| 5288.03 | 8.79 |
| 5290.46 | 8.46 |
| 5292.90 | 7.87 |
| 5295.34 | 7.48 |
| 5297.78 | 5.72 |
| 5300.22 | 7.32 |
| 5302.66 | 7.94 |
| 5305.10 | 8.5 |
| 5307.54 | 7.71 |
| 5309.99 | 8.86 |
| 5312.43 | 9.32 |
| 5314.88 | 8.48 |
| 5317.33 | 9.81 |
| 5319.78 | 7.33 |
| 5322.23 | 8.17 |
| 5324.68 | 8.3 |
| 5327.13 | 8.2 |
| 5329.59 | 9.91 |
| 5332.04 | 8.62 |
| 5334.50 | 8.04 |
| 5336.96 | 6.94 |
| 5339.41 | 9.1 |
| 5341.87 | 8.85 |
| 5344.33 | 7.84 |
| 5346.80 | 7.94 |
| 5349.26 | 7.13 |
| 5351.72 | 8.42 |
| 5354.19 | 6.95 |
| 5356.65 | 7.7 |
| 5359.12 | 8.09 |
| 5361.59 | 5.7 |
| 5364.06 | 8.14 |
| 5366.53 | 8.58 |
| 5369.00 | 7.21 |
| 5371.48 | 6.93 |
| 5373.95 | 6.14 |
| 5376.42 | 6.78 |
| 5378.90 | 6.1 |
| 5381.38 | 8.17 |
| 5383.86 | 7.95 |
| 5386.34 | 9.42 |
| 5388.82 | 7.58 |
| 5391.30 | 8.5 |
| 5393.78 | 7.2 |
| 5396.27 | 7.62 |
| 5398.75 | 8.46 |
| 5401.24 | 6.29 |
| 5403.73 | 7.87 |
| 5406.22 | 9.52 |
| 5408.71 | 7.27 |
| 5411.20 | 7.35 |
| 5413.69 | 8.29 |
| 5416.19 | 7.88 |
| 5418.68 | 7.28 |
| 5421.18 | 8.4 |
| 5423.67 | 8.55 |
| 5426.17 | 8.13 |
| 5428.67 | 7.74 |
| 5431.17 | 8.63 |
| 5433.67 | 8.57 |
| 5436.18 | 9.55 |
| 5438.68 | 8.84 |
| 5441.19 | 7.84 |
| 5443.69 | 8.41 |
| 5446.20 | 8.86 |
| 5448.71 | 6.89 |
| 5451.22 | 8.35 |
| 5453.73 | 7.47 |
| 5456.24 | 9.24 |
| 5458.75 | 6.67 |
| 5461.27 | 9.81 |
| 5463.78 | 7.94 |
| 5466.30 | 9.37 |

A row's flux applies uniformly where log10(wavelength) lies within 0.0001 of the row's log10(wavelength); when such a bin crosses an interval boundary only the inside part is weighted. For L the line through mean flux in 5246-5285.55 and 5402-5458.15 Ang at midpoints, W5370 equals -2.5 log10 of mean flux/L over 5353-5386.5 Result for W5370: 0.09 mag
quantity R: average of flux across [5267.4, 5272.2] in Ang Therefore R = 6.75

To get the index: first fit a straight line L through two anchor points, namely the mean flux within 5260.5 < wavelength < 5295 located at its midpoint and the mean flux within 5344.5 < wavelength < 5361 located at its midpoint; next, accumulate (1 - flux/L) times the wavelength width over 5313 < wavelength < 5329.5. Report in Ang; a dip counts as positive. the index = -1.84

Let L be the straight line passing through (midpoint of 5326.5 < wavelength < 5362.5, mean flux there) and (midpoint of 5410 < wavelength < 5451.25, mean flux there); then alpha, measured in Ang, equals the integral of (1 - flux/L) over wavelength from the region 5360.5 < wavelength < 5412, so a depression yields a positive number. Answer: 3.3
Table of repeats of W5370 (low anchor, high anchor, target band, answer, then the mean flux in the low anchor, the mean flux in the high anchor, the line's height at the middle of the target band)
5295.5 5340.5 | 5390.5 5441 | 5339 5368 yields 0.05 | 8.22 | 8.09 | 8.17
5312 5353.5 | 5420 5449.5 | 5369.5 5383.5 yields 0.21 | 8.34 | 8.39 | 8.36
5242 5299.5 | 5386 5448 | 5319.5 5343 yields -0.08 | 7.55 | 8.13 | 7.79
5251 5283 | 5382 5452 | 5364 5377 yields 0.11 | 7.74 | 8.12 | 8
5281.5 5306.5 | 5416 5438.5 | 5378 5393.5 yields 0.03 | 7.85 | 8.35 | 8.19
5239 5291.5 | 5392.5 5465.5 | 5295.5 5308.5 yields 0.04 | 7.6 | 8.11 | 7.71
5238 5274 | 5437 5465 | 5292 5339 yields -0.07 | 7.4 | 8.23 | 7.65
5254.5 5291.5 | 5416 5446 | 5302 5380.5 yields 0.02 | 7.9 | 8.35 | 8.1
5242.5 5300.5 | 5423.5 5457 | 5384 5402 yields 0.03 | 7.54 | 8.34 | 8.12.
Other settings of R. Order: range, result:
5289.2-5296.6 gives 7.93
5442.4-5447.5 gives 8.62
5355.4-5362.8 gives 7.17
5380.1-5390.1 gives 8.27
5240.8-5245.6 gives 6.82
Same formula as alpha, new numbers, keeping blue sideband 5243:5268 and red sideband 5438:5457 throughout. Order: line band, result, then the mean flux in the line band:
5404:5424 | 0.07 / 8.04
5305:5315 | -1.23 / 8.59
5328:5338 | -0.84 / 8.39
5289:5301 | 0.31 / 7.4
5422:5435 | -0.34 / 8.33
